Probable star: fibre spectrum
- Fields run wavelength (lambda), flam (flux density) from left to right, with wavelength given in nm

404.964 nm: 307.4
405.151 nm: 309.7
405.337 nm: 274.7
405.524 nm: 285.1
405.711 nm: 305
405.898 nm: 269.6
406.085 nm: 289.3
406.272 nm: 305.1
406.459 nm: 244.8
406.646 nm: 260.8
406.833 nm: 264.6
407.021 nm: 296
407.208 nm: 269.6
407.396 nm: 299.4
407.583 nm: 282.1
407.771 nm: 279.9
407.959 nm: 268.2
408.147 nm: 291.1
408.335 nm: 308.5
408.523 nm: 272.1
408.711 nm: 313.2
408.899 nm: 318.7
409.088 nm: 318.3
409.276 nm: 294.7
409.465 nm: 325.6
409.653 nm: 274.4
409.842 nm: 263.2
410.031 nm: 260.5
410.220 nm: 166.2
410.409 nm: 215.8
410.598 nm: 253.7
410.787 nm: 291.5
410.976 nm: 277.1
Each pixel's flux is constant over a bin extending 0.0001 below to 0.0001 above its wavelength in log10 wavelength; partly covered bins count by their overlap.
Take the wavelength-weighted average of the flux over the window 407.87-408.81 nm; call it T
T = 291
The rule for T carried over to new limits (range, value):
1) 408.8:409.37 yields 311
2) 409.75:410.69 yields 232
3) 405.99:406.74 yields 275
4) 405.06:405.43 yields 293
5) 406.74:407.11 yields 280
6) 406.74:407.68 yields 282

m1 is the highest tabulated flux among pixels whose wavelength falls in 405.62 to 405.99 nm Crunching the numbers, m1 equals 305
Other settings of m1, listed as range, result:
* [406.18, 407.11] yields 305.1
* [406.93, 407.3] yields 296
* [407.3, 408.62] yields 308.5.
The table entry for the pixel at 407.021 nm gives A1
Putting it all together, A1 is 296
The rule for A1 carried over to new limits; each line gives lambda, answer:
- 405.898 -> 269.6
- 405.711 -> 305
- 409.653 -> 274.4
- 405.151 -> 309.7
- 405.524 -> 285.1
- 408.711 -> 313.2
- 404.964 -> 307.4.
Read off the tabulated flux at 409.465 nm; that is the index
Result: 325.6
